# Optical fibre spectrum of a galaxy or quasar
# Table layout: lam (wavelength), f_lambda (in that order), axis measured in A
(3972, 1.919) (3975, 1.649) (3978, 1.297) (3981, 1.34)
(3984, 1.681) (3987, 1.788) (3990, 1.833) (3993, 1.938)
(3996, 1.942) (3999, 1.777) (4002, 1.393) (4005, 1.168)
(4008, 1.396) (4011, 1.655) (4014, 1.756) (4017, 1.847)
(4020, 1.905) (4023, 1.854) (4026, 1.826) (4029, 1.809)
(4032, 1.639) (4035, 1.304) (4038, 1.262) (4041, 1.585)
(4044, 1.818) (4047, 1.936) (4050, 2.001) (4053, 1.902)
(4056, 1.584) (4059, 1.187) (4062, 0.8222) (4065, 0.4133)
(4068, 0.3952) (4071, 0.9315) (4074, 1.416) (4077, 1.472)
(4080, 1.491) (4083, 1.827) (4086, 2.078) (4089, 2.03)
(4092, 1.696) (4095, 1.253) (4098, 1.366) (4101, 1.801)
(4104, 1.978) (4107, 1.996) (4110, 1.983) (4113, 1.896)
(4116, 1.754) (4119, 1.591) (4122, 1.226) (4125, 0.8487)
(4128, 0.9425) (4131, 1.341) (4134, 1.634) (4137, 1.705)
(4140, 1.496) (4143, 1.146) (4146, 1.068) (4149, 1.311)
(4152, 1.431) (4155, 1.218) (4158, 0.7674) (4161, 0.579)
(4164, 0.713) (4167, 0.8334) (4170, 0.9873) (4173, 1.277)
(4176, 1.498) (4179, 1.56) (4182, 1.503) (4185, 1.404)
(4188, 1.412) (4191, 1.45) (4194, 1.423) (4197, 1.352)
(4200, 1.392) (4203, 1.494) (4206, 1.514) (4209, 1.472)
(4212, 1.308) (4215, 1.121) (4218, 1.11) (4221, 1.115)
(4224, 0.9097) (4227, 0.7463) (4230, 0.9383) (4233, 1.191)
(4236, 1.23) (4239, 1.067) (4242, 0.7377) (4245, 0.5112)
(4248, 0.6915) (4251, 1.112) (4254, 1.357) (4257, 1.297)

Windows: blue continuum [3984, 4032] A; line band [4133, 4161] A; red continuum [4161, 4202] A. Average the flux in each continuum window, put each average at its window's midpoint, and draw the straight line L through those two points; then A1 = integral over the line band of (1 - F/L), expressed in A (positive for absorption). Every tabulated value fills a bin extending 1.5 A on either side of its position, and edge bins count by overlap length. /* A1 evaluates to 2.04 A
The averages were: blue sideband 1.72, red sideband 1.27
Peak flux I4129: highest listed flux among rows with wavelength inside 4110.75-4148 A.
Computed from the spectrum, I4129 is 1.896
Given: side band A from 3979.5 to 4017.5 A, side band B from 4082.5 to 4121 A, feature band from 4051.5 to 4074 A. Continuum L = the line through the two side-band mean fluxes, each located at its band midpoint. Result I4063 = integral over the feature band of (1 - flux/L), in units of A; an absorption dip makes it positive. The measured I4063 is 8.7 A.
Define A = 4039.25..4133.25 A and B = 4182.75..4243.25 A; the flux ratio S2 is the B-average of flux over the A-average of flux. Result 0.82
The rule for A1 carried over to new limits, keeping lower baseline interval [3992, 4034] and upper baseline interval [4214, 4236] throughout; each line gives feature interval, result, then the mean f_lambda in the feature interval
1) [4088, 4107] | -3.6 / 1.7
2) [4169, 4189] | -3.6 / 1.39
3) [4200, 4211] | -3.8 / 1.47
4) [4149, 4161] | 1.6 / 1.09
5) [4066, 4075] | 3.9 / 0.859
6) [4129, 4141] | -1.9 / 1.52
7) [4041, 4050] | -1.4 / 1.85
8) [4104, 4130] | -3.3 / 1.55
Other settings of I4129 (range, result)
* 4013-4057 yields 2.001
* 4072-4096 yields 2.078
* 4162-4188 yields 1.56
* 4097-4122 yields 1.996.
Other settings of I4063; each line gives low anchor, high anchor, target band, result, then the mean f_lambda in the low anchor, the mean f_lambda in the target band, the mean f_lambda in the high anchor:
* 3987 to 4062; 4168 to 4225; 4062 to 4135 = 2.8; 1.66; 1.46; 1.33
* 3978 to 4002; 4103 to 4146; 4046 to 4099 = 5.3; 1.71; 1.43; 1.52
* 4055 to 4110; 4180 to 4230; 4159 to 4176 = 5.1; 1.44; 0.929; 1.29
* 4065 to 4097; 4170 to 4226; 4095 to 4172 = 2.0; 1.41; 1.34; 1.34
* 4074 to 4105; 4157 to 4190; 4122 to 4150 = 2.2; 1.68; 1.27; 1.15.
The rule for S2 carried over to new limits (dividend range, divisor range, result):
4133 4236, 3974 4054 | 0.74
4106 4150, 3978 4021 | 0.88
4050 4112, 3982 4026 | 0.88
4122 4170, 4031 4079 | 0.84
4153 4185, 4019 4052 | 0.65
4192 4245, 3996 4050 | 0.70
